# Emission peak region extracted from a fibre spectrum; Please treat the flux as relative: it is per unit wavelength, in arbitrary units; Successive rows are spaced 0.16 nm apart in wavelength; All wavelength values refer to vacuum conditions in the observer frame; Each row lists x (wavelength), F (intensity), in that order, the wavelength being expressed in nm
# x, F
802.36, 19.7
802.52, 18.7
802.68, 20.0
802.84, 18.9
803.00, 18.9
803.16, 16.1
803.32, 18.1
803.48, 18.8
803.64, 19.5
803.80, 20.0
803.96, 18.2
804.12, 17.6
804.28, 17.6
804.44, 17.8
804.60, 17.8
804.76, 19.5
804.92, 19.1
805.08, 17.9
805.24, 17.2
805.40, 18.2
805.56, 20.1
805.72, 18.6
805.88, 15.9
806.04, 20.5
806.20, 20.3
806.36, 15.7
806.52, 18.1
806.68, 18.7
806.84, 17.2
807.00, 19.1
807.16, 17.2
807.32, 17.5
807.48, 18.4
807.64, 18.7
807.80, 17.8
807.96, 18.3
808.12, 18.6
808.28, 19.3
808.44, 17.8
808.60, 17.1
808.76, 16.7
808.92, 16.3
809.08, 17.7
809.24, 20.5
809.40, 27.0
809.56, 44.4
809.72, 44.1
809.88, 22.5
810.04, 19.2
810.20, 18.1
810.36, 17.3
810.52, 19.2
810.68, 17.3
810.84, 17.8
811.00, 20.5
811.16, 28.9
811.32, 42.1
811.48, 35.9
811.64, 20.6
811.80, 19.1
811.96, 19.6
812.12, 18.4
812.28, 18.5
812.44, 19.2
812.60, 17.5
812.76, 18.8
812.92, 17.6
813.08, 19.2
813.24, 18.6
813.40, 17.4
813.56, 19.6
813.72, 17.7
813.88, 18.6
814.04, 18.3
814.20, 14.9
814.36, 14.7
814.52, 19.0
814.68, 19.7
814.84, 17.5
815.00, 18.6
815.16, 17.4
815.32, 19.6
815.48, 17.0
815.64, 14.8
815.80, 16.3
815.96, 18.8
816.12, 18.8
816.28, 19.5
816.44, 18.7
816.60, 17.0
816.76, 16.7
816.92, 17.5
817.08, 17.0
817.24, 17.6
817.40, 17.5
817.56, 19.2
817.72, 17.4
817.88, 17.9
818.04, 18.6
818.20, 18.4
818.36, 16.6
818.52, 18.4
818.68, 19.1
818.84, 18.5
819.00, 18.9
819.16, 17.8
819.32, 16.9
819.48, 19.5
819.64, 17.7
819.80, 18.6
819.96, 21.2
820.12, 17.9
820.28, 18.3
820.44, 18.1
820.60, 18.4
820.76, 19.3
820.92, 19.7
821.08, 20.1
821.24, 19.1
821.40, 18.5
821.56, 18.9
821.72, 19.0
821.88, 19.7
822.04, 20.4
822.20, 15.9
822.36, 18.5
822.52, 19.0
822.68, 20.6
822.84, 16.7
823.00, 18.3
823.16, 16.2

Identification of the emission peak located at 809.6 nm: [S II] 6716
